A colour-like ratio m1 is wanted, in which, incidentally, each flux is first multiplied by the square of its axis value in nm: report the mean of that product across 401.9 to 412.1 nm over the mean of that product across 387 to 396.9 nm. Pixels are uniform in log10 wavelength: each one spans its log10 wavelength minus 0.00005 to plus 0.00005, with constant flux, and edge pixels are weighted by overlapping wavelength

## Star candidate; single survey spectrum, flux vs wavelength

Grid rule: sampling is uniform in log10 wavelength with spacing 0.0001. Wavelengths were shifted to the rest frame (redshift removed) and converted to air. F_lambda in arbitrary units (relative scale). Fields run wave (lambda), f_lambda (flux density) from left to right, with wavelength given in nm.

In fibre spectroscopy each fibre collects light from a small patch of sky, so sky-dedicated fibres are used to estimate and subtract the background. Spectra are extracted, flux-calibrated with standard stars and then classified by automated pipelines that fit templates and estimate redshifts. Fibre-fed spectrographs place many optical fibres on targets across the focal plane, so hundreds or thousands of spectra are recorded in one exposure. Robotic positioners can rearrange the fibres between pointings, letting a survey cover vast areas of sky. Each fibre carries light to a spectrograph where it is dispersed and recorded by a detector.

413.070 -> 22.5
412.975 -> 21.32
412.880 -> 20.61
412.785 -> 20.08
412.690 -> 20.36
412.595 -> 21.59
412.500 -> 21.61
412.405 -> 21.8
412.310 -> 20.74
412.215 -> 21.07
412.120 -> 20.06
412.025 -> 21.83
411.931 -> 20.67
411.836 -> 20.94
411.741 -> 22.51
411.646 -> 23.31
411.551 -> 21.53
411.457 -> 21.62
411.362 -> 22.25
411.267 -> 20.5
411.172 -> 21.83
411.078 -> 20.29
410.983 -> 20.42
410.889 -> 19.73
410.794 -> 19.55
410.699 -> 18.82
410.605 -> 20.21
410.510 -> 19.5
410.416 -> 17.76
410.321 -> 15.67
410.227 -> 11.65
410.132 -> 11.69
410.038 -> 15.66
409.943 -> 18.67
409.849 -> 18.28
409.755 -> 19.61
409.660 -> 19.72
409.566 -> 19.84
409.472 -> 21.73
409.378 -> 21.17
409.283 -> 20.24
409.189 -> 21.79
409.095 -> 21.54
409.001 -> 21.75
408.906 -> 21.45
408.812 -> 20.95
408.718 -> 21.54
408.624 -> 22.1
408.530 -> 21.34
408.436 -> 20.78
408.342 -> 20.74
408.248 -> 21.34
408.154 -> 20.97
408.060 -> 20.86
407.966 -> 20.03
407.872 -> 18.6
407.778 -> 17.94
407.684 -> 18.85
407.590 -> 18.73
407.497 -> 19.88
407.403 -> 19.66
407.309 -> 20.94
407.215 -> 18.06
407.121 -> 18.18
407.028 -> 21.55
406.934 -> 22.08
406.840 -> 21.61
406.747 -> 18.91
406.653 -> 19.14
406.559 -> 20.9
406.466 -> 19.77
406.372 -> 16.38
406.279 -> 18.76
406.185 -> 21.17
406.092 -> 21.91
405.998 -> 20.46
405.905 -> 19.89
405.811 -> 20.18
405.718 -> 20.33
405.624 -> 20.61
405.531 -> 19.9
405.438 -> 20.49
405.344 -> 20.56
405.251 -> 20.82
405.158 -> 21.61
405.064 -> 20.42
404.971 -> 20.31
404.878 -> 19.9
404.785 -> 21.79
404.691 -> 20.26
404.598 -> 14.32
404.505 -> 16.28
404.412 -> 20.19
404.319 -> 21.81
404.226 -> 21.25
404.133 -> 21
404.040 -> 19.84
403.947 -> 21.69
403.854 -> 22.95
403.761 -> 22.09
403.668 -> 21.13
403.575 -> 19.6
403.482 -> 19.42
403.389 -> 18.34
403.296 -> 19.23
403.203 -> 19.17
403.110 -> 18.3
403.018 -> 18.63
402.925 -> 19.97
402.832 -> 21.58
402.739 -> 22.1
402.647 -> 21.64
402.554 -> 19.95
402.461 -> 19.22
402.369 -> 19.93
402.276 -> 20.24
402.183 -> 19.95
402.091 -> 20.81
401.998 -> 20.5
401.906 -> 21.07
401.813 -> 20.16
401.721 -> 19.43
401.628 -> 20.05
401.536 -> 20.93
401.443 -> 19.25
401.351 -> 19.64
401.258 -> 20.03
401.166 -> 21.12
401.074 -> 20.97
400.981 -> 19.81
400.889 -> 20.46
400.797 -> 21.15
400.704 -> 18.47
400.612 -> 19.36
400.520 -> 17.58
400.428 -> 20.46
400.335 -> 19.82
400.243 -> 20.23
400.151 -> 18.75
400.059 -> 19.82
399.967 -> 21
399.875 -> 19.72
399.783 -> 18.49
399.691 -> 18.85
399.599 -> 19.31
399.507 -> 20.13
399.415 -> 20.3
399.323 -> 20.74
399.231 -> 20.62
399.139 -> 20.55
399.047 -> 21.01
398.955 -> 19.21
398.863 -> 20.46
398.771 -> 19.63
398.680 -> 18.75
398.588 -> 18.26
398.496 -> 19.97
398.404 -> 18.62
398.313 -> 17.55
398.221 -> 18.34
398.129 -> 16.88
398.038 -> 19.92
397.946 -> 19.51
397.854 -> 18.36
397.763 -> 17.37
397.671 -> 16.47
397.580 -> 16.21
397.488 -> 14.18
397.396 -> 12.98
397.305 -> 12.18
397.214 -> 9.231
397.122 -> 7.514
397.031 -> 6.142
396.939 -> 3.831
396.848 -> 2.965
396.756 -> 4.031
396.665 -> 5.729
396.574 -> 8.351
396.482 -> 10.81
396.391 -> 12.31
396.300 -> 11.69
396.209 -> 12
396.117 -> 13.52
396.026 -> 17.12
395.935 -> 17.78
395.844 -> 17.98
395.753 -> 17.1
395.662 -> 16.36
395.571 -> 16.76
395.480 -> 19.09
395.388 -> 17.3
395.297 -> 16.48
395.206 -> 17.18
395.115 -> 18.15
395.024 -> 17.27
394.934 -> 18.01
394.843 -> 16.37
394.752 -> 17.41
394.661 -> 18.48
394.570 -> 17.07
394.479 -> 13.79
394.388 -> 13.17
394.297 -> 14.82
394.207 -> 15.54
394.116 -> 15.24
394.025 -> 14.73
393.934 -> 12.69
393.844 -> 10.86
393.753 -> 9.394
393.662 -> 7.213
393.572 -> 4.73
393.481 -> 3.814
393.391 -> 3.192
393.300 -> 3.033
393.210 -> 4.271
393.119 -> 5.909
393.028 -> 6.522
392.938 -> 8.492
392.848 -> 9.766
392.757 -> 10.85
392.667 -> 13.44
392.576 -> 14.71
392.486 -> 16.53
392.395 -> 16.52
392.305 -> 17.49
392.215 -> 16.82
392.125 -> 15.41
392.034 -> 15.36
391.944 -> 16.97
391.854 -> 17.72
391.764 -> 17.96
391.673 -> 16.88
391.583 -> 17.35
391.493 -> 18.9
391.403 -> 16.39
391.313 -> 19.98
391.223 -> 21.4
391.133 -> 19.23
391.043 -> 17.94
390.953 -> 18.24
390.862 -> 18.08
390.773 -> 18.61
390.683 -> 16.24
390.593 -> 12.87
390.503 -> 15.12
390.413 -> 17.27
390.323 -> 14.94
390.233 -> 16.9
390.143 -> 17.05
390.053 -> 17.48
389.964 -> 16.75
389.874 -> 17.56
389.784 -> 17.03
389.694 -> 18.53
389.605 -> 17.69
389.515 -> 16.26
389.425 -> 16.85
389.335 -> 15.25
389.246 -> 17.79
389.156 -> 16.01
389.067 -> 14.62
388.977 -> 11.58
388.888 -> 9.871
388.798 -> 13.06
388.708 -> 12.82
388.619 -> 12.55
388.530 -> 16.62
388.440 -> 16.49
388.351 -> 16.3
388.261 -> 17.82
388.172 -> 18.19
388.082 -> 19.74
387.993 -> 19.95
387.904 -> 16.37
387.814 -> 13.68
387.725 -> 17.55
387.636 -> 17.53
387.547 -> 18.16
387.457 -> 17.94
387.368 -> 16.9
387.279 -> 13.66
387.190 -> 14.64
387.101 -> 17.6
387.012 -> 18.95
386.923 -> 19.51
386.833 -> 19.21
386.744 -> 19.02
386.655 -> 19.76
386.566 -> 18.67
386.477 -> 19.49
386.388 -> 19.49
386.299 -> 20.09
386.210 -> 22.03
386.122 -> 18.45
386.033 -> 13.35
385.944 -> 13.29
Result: 1.5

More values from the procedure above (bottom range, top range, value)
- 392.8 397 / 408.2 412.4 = 1.79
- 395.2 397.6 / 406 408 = 1.68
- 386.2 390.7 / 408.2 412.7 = 1.35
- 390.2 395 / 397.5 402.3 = 1.43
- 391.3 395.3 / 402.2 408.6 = 1.58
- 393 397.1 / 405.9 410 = 1.78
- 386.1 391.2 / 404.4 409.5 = 1.30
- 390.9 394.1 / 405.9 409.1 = 1.66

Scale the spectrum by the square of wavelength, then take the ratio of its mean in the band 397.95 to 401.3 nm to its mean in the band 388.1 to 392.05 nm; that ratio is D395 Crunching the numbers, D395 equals 1.24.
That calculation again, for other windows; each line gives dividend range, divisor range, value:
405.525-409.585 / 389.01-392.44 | 1.30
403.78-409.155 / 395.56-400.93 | 1.29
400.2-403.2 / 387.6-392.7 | 1.28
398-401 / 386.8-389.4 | 1.28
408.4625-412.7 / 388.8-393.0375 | 1.39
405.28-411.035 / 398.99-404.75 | 1.02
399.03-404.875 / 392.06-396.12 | 1.54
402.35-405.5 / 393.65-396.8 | 1.46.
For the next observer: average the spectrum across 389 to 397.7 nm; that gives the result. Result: 14.1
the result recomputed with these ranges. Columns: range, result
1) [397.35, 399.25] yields 18.3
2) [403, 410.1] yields 20.1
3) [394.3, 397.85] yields 13.8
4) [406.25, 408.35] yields 19.7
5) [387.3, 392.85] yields 16.5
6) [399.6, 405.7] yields 20.1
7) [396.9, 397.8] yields 11.6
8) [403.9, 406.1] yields 20.2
